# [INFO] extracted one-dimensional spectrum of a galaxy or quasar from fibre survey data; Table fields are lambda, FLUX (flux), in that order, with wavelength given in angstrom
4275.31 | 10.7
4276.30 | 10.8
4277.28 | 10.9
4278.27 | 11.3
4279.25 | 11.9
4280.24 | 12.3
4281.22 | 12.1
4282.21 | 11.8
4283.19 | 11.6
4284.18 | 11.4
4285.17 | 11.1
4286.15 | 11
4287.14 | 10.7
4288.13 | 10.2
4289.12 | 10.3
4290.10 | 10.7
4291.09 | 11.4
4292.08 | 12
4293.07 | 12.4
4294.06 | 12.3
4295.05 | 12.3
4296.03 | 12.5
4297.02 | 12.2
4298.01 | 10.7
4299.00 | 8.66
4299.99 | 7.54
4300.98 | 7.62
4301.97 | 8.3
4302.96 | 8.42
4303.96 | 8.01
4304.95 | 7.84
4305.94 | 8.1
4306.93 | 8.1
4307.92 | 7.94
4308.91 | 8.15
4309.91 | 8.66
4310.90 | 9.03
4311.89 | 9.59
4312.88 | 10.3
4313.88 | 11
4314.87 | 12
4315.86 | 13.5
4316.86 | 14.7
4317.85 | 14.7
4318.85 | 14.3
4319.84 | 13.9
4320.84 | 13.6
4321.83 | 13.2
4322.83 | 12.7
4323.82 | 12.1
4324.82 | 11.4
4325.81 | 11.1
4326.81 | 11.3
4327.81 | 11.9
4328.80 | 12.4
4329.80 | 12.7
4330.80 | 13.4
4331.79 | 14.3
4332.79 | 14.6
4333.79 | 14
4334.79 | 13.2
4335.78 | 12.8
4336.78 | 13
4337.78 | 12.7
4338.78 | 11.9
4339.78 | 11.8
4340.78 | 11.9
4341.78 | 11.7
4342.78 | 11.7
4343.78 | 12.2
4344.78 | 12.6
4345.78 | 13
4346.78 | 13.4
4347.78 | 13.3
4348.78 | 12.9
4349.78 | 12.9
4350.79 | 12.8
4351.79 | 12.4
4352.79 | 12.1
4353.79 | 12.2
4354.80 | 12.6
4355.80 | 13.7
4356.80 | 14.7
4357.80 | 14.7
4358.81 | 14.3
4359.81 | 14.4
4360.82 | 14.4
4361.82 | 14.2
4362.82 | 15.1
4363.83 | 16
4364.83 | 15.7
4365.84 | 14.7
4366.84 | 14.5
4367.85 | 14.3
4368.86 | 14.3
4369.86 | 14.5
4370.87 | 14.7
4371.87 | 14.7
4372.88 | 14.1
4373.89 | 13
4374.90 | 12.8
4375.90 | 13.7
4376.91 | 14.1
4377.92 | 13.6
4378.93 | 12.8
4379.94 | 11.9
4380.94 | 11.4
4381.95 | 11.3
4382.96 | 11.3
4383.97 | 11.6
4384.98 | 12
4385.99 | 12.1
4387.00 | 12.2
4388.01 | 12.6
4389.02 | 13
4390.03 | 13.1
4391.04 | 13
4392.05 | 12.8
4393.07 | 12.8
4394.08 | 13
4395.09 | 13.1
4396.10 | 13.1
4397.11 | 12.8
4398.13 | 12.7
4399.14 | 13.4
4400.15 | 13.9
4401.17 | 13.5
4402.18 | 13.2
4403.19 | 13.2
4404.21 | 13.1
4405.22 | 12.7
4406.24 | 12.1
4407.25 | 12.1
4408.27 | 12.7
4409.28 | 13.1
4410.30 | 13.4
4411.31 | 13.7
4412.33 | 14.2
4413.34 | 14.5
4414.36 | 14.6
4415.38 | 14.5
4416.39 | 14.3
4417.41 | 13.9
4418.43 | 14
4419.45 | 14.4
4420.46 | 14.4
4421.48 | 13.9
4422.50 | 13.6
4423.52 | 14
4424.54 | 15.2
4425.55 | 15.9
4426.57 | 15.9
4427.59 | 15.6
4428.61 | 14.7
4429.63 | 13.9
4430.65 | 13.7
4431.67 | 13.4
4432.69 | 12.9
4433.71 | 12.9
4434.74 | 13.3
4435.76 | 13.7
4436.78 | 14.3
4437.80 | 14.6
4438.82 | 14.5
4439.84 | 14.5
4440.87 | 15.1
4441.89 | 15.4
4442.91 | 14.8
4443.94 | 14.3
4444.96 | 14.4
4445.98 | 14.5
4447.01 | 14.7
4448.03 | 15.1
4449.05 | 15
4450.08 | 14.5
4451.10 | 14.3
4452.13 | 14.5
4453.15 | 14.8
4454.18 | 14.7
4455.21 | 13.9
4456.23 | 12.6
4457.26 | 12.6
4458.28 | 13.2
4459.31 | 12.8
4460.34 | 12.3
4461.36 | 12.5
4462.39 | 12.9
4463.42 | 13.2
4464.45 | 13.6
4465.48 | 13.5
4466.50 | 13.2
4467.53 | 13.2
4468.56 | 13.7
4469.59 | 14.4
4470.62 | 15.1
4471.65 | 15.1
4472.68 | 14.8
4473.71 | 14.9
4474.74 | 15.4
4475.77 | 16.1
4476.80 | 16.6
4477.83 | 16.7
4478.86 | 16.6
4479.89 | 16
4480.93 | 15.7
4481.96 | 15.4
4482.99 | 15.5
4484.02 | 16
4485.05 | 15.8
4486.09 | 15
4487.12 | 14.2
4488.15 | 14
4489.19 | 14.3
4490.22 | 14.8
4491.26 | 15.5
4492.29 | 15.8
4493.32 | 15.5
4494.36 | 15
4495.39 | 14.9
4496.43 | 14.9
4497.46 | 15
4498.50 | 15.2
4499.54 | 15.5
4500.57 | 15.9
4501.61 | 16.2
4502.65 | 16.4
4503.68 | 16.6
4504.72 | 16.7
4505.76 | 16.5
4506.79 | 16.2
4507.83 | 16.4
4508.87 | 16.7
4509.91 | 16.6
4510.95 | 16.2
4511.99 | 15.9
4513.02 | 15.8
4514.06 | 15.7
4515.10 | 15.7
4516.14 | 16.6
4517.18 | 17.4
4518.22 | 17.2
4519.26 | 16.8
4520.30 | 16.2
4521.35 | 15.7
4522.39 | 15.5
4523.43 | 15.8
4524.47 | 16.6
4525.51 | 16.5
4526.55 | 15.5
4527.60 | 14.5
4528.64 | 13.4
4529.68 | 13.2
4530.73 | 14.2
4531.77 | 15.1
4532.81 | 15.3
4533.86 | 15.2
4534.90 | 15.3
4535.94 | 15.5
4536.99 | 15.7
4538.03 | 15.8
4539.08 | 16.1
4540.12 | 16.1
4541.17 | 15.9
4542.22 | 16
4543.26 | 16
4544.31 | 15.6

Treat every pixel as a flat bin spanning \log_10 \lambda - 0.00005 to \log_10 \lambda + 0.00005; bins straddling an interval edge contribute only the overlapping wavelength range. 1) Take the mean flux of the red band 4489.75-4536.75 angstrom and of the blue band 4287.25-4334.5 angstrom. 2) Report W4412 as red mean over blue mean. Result 1.40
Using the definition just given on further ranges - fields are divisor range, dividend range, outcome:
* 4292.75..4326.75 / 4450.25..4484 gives 1.33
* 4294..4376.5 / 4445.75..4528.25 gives 1.23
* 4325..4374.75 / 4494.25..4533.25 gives 1.18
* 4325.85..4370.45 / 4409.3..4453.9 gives 1.08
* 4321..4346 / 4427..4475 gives 1.12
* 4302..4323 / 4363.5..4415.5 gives 1.23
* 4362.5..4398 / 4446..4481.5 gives 1.08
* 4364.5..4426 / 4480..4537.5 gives 1.16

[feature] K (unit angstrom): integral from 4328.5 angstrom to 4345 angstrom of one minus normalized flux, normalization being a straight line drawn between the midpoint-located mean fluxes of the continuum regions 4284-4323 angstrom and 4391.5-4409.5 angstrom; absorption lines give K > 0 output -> -1.8 angstrom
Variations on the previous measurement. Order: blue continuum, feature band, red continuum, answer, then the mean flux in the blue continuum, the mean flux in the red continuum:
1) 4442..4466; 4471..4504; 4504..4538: -1.4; 13.9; 15.8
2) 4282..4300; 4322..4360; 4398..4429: -1.6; 11.2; 13.9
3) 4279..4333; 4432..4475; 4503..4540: 1.0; 11.2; 15.8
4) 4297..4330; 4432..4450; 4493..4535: -0.6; 10.7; 15.7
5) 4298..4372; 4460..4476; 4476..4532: 1.1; 12.3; 15.7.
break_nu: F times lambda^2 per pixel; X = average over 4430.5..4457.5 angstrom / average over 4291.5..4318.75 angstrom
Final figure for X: 1.47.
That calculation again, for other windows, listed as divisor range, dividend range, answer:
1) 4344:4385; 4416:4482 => 1.11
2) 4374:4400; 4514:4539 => 1.31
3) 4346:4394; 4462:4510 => 1.20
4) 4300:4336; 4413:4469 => 1.32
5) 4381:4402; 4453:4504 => 1.21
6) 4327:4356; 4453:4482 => 1.19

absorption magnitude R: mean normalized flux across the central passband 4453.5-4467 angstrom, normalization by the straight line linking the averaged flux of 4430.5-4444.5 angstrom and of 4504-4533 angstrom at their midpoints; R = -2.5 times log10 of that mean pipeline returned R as 0.11 mag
